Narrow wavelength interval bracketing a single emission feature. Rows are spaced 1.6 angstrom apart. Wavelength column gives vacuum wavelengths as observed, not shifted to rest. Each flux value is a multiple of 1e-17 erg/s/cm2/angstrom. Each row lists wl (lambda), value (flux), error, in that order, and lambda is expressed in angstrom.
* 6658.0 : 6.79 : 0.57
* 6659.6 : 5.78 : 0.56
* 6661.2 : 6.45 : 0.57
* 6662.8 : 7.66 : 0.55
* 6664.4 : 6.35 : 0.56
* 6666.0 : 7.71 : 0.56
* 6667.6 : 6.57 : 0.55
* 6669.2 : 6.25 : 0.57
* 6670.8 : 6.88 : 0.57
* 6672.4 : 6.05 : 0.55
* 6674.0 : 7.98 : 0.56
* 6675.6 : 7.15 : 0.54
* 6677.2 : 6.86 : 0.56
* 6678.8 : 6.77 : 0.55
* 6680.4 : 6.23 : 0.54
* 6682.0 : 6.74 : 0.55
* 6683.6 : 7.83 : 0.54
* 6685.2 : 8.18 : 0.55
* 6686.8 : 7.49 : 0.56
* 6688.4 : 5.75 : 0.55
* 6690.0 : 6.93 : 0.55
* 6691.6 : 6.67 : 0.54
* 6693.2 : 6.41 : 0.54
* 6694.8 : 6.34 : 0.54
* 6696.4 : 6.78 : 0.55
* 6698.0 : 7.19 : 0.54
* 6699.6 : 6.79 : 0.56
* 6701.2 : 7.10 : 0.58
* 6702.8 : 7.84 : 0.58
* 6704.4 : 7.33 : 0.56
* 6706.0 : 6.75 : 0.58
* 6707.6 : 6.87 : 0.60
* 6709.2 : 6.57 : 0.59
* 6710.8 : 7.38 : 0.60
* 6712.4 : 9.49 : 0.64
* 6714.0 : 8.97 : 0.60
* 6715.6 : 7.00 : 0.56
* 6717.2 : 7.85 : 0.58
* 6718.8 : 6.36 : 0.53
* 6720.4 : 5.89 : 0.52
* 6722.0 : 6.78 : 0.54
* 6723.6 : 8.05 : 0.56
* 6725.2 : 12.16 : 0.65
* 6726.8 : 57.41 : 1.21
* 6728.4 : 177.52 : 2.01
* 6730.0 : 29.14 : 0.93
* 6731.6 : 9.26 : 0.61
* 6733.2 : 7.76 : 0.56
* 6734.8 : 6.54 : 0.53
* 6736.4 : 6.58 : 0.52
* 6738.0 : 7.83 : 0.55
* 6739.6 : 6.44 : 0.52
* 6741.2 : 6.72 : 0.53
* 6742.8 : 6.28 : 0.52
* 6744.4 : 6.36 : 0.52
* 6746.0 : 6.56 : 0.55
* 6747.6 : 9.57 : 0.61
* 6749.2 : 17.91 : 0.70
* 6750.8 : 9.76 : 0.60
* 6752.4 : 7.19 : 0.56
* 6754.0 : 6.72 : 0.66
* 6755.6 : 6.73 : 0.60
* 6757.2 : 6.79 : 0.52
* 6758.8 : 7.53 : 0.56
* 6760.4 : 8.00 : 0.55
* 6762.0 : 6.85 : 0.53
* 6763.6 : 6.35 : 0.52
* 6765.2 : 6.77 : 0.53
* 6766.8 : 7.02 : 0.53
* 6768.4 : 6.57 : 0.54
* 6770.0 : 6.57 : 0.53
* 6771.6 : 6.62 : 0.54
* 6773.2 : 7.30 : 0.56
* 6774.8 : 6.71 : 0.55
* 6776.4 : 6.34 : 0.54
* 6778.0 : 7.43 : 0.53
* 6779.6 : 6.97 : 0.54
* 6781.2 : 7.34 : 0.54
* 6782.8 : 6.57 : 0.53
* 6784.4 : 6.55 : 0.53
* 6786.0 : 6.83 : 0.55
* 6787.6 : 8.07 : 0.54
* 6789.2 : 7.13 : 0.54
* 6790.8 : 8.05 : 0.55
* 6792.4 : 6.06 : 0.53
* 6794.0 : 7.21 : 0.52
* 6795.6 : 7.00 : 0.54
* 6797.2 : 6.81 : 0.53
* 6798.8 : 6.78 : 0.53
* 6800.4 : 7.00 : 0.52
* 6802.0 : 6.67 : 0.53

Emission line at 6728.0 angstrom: H-alpha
